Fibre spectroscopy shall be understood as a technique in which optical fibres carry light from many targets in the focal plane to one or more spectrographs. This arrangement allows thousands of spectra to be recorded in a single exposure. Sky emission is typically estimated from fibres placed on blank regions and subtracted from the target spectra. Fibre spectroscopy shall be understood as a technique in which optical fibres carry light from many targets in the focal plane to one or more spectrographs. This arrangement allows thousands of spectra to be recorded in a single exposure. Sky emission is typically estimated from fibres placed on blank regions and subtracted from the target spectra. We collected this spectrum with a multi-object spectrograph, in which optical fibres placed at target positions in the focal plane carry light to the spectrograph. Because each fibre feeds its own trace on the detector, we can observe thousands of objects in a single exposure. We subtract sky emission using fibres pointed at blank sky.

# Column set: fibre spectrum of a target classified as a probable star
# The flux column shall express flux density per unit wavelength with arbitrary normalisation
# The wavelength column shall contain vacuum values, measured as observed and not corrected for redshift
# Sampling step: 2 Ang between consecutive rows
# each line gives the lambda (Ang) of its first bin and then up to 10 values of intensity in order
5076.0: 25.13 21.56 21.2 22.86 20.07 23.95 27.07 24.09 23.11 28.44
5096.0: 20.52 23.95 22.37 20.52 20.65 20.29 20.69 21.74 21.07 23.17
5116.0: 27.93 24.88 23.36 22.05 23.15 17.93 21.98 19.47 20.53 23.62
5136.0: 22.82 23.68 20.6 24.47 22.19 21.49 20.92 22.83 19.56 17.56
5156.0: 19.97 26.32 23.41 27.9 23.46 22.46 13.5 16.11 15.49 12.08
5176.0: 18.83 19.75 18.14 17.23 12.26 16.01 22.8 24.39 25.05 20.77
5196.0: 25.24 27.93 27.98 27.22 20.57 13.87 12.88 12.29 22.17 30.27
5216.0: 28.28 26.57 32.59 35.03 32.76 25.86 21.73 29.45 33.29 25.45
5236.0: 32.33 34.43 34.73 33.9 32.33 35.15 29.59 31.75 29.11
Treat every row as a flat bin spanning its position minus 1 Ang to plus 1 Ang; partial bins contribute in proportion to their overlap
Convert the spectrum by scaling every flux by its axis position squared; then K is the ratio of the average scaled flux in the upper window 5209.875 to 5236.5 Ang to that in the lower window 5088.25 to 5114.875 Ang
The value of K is 1.3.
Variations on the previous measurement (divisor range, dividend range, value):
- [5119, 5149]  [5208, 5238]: 1.30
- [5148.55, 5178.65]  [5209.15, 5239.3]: 1.45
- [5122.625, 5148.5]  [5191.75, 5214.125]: 1.03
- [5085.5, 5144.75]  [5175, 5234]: 1.08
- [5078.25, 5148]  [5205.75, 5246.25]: 1.30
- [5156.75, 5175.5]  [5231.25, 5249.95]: 1.66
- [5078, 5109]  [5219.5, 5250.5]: 1.46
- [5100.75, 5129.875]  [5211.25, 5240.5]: 1.40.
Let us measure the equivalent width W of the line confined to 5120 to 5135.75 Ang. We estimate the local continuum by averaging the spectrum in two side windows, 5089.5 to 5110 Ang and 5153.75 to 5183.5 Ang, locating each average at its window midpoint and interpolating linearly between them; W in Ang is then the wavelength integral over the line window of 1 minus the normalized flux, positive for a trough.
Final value -0.2 Ang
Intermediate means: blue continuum 22.4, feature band 21.5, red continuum 19.4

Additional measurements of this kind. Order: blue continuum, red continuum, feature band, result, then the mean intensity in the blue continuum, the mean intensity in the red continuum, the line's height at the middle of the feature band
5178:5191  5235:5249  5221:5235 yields 0.2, 18.6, 33.2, 29.6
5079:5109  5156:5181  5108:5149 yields -1.9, 22.7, 19.8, 21.3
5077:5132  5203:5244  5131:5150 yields 1.3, 22.5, 27.1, 23.9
